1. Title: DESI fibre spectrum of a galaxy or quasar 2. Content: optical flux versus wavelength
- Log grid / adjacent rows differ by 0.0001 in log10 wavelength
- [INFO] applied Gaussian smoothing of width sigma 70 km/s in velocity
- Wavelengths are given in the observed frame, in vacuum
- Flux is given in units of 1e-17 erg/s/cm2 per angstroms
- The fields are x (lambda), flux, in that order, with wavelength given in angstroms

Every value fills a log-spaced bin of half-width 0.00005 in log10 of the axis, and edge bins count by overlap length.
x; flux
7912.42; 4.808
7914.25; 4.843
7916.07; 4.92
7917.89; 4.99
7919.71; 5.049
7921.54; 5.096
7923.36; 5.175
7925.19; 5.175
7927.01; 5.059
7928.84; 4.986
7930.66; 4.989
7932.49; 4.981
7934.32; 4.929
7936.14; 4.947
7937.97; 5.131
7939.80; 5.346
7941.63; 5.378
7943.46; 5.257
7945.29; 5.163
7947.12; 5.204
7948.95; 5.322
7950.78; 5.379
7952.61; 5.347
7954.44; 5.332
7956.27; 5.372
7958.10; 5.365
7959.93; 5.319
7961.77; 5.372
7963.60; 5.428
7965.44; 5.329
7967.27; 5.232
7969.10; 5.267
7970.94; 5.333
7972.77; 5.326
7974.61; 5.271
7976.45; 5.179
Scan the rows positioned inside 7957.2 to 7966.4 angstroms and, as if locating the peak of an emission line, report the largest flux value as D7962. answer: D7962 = 5.428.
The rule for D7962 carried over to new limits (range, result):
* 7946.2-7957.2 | 5.379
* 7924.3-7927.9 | 5.175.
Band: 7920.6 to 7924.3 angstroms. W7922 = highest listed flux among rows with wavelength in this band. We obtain 5.175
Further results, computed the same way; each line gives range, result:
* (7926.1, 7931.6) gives 5.059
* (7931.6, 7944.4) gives 5.378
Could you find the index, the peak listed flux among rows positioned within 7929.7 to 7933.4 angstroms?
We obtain 4.989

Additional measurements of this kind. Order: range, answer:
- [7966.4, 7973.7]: 5.333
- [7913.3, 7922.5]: 5.096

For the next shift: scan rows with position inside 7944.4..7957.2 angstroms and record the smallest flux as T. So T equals 5.163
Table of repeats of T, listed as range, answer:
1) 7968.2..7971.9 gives 5.267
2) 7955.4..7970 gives 5.232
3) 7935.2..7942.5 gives 4.947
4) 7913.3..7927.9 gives 4.843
